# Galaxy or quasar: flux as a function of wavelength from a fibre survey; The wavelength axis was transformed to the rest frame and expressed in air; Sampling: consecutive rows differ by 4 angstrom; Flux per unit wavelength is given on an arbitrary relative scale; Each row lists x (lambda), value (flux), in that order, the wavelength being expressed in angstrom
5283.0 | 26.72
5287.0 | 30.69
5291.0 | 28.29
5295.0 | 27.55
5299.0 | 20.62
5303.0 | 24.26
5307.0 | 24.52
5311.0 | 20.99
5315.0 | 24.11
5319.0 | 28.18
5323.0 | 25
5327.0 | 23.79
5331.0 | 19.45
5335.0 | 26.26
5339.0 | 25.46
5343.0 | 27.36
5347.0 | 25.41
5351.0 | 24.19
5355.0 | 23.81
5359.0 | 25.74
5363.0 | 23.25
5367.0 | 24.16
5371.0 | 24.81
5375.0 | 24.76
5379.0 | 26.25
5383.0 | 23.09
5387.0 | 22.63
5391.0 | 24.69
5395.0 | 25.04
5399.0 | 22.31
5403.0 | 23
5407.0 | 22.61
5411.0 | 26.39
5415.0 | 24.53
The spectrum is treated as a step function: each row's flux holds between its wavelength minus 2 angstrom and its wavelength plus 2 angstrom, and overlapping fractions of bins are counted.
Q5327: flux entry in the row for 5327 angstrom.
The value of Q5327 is 23.79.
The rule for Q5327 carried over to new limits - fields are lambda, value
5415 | 24.53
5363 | 23.25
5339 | 25.46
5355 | 23.81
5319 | 28.18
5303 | 24.26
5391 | 24.69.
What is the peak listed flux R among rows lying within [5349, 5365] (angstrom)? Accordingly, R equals 25.74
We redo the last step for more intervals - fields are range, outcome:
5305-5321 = 28.18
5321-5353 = 27.36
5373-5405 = 26.25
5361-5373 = 24.81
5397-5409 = 23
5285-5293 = 30.69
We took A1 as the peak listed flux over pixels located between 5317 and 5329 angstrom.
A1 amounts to 28.18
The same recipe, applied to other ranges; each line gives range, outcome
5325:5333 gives 23.79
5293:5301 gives 27.55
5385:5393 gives 24.69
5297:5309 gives 24.52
